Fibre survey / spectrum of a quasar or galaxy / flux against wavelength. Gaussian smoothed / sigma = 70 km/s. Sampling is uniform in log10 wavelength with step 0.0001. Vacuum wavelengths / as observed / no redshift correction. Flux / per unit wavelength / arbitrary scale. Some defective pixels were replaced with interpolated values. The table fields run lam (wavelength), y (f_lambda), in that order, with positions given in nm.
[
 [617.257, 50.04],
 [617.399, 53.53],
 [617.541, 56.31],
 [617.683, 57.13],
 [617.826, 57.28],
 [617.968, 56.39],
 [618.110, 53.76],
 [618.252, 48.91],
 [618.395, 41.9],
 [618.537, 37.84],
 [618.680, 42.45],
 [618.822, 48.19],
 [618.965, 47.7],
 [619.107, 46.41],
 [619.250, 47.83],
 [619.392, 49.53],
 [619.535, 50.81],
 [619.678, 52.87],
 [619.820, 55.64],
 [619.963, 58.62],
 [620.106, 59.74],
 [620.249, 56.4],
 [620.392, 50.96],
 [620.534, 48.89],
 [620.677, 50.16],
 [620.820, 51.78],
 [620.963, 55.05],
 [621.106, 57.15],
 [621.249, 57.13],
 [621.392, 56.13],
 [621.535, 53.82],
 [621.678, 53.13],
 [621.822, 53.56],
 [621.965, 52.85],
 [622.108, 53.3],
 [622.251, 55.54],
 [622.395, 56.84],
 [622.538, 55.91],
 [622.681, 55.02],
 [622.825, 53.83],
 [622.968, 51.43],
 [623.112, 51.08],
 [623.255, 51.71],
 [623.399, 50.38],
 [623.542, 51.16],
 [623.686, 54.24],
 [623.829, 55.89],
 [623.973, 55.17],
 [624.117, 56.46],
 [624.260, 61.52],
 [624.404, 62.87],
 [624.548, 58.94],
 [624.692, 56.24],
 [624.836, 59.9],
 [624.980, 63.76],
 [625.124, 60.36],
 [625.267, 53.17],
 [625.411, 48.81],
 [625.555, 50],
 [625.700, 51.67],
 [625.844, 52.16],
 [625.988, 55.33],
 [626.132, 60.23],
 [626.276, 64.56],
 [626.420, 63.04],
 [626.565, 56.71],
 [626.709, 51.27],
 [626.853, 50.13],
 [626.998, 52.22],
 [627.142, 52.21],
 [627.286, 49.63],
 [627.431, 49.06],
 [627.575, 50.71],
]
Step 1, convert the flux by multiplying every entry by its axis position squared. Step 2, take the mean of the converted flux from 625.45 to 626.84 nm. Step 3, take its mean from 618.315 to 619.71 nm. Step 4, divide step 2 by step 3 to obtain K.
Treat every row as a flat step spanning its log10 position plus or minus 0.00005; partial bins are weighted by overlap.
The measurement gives 1.23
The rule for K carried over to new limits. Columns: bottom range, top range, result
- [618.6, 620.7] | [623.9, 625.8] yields 1.13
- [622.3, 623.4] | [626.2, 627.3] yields 1.05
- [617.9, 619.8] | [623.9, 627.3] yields 1.19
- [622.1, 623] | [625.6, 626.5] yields 1.06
